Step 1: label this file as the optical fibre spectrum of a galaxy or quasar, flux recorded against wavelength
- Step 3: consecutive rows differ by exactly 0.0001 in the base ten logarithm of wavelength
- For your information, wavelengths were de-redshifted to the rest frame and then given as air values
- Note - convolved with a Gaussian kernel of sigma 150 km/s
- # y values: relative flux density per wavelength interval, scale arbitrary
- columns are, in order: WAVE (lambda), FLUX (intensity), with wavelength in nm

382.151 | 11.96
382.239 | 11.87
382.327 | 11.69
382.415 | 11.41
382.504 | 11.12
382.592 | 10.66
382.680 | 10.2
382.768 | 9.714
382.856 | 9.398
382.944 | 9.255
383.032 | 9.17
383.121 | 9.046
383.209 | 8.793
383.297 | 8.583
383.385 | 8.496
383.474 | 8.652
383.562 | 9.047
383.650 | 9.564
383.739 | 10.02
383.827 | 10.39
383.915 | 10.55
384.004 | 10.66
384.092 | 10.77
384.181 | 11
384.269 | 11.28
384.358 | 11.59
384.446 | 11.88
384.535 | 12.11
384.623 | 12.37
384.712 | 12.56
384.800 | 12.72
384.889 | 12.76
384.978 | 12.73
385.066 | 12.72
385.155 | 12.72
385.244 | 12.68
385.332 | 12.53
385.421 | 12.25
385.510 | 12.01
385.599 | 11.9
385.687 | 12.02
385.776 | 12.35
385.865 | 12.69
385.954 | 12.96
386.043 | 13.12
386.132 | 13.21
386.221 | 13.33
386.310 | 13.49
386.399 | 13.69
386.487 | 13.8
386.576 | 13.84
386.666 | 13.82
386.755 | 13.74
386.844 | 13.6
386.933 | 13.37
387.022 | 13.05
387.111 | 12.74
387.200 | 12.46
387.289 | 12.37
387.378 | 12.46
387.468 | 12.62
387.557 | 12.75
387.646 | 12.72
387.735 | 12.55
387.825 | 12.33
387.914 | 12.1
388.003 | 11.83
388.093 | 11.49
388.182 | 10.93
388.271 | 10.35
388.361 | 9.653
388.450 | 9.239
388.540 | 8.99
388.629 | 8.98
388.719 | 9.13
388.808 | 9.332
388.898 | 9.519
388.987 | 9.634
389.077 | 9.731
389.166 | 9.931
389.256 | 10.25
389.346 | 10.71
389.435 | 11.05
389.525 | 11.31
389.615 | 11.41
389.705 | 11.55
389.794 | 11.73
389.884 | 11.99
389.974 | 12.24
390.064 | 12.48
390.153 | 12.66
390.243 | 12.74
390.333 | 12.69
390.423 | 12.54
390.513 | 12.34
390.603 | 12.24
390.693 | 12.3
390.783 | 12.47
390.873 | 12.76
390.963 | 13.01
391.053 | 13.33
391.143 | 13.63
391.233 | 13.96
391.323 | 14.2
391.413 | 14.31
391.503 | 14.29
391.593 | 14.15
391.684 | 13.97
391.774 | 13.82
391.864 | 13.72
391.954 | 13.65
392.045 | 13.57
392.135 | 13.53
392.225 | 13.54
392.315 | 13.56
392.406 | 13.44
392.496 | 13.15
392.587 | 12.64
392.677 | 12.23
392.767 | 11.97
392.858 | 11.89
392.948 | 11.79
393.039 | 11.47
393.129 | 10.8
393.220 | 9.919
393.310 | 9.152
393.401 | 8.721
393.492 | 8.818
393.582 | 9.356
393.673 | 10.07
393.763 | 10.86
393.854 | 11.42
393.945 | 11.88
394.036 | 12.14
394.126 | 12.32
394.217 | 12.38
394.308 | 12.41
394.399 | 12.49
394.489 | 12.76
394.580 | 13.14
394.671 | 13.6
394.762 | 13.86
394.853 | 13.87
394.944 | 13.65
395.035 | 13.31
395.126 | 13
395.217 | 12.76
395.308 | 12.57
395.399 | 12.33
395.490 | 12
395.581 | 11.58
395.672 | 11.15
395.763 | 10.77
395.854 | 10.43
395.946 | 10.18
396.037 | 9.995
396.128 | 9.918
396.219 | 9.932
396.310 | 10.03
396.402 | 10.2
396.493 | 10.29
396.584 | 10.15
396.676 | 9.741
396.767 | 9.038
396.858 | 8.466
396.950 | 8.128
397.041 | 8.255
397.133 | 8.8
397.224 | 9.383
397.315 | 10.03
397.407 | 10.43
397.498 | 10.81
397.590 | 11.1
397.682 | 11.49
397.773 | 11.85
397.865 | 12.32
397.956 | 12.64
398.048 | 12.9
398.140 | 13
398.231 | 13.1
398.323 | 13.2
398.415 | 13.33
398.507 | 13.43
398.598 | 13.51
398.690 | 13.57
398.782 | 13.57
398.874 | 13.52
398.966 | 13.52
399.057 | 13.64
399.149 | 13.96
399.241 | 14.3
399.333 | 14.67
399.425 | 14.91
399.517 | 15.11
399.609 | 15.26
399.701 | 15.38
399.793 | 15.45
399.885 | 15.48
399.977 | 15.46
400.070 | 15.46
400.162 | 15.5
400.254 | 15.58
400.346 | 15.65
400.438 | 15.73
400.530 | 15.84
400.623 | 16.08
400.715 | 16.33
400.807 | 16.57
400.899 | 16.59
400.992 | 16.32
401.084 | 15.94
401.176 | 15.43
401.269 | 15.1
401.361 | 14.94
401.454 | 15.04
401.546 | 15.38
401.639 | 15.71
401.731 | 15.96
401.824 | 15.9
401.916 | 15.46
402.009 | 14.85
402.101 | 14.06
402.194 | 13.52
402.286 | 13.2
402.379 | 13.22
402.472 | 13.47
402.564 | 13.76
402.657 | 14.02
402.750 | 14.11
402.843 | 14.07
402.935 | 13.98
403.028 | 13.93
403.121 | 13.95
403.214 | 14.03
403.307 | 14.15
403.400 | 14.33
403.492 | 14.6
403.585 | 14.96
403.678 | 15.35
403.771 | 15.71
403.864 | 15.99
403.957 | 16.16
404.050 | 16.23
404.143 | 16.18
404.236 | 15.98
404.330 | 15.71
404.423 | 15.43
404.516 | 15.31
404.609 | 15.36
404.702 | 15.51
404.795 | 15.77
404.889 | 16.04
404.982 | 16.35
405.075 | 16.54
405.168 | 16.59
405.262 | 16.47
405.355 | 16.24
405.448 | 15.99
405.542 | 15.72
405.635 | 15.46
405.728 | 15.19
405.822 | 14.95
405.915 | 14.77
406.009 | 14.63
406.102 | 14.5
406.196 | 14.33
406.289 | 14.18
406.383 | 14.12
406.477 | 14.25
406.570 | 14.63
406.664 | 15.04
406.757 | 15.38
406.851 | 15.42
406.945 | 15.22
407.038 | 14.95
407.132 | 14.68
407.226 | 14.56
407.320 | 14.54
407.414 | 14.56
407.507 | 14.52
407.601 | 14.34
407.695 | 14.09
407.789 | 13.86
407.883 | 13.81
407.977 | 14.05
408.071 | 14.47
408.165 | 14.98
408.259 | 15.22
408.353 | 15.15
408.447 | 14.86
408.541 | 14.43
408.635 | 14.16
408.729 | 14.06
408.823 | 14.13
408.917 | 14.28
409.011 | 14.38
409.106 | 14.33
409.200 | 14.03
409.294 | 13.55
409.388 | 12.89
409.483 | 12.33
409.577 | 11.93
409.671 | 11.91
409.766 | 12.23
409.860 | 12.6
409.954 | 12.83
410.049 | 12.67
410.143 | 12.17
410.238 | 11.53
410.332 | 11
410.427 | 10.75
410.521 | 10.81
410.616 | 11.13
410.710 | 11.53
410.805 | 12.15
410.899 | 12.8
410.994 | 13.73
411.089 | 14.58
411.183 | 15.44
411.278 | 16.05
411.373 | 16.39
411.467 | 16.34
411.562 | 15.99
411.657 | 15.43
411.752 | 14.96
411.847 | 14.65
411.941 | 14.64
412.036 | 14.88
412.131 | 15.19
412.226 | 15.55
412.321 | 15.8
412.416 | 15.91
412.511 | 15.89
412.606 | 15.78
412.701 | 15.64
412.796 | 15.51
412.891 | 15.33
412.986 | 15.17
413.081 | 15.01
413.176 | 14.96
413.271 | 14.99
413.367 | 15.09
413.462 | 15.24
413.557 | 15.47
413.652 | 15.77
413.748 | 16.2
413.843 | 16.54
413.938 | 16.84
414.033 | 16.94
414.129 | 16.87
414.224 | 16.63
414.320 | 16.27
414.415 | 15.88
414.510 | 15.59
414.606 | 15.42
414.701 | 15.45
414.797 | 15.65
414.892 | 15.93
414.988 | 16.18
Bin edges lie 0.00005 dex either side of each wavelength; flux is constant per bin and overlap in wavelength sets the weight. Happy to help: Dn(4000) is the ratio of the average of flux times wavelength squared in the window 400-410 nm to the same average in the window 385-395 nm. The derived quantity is 1.31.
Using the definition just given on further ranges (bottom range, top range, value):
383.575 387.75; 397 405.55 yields 1.27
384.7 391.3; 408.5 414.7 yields 1.35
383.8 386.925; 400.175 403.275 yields 1.30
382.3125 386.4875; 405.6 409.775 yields 1.42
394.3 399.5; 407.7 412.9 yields 1.26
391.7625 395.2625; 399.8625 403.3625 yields 1.28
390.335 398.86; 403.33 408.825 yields 1.34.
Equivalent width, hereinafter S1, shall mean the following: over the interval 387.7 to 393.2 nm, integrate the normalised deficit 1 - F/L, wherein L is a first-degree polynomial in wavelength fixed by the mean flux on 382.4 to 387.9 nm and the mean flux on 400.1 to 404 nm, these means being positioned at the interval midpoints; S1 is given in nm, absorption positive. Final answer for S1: 0.34 nm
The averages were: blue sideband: 11.8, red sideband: 15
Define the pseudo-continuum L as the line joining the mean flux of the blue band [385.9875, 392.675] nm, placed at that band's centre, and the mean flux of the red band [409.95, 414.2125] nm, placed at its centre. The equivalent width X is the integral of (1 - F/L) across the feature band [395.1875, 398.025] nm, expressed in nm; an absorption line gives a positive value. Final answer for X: 0.55 nm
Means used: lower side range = 12.3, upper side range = 14.7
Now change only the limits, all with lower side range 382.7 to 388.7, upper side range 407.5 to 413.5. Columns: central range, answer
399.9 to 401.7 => -0.35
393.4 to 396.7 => 0.27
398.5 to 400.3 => -0.22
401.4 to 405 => -0.42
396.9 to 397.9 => 0.20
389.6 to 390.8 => -0.02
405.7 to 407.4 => -0.13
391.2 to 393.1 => -0.15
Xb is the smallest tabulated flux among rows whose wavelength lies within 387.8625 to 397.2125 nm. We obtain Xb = 8.128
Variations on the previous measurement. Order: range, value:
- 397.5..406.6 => 11.1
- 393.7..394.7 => 10.86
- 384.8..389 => 8.98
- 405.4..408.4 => 13.81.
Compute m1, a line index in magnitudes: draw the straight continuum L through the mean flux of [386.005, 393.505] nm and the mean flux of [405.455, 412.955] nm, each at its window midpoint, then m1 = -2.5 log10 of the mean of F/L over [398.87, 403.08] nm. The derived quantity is -0.12 mag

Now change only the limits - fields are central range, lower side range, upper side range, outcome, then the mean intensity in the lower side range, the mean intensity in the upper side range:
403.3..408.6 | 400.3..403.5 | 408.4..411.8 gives -0.07 mag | 14.9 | 13.5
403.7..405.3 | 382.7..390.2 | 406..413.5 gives -0.17 mag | 11.5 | 14.2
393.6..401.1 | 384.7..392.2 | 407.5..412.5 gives 0.02 mag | 12.3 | 13.9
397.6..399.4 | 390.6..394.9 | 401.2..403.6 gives 0.04 mag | 12.5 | 14.5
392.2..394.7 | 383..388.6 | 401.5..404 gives 0.12 mag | 11.8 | 14.6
